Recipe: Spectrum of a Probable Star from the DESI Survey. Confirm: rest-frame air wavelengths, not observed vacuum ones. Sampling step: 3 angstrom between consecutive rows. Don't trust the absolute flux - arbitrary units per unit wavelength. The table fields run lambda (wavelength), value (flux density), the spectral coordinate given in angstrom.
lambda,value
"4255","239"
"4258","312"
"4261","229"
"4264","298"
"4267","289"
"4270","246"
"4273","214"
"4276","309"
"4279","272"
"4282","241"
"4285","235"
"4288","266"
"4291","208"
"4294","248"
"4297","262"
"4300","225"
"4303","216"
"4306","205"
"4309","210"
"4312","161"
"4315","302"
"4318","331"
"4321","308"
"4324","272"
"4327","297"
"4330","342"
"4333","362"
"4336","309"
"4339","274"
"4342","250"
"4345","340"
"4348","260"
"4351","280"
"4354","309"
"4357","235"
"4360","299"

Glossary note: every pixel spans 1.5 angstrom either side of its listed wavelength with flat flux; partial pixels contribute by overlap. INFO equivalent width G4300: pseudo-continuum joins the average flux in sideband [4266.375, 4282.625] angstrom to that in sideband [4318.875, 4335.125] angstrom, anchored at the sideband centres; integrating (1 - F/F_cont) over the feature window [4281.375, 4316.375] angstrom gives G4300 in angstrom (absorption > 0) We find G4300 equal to 6.7 angstrom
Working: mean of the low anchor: 261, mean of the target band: 231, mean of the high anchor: 316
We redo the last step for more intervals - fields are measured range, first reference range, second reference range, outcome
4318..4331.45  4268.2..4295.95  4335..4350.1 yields -1.6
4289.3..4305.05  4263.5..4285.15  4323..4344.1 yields 2.7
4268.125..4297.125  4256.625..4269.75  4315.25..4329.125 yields 3.7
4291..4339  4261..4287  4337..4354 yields 1.2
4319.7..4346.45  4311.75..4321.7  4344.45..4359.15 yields -2.0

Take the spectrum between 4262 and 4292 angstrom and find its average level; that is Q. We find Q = 258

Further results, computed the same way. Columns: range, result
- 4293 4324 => 248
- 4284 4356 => 270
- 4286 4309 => 231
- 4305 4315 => 208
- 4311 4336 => 300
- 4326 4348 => 307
